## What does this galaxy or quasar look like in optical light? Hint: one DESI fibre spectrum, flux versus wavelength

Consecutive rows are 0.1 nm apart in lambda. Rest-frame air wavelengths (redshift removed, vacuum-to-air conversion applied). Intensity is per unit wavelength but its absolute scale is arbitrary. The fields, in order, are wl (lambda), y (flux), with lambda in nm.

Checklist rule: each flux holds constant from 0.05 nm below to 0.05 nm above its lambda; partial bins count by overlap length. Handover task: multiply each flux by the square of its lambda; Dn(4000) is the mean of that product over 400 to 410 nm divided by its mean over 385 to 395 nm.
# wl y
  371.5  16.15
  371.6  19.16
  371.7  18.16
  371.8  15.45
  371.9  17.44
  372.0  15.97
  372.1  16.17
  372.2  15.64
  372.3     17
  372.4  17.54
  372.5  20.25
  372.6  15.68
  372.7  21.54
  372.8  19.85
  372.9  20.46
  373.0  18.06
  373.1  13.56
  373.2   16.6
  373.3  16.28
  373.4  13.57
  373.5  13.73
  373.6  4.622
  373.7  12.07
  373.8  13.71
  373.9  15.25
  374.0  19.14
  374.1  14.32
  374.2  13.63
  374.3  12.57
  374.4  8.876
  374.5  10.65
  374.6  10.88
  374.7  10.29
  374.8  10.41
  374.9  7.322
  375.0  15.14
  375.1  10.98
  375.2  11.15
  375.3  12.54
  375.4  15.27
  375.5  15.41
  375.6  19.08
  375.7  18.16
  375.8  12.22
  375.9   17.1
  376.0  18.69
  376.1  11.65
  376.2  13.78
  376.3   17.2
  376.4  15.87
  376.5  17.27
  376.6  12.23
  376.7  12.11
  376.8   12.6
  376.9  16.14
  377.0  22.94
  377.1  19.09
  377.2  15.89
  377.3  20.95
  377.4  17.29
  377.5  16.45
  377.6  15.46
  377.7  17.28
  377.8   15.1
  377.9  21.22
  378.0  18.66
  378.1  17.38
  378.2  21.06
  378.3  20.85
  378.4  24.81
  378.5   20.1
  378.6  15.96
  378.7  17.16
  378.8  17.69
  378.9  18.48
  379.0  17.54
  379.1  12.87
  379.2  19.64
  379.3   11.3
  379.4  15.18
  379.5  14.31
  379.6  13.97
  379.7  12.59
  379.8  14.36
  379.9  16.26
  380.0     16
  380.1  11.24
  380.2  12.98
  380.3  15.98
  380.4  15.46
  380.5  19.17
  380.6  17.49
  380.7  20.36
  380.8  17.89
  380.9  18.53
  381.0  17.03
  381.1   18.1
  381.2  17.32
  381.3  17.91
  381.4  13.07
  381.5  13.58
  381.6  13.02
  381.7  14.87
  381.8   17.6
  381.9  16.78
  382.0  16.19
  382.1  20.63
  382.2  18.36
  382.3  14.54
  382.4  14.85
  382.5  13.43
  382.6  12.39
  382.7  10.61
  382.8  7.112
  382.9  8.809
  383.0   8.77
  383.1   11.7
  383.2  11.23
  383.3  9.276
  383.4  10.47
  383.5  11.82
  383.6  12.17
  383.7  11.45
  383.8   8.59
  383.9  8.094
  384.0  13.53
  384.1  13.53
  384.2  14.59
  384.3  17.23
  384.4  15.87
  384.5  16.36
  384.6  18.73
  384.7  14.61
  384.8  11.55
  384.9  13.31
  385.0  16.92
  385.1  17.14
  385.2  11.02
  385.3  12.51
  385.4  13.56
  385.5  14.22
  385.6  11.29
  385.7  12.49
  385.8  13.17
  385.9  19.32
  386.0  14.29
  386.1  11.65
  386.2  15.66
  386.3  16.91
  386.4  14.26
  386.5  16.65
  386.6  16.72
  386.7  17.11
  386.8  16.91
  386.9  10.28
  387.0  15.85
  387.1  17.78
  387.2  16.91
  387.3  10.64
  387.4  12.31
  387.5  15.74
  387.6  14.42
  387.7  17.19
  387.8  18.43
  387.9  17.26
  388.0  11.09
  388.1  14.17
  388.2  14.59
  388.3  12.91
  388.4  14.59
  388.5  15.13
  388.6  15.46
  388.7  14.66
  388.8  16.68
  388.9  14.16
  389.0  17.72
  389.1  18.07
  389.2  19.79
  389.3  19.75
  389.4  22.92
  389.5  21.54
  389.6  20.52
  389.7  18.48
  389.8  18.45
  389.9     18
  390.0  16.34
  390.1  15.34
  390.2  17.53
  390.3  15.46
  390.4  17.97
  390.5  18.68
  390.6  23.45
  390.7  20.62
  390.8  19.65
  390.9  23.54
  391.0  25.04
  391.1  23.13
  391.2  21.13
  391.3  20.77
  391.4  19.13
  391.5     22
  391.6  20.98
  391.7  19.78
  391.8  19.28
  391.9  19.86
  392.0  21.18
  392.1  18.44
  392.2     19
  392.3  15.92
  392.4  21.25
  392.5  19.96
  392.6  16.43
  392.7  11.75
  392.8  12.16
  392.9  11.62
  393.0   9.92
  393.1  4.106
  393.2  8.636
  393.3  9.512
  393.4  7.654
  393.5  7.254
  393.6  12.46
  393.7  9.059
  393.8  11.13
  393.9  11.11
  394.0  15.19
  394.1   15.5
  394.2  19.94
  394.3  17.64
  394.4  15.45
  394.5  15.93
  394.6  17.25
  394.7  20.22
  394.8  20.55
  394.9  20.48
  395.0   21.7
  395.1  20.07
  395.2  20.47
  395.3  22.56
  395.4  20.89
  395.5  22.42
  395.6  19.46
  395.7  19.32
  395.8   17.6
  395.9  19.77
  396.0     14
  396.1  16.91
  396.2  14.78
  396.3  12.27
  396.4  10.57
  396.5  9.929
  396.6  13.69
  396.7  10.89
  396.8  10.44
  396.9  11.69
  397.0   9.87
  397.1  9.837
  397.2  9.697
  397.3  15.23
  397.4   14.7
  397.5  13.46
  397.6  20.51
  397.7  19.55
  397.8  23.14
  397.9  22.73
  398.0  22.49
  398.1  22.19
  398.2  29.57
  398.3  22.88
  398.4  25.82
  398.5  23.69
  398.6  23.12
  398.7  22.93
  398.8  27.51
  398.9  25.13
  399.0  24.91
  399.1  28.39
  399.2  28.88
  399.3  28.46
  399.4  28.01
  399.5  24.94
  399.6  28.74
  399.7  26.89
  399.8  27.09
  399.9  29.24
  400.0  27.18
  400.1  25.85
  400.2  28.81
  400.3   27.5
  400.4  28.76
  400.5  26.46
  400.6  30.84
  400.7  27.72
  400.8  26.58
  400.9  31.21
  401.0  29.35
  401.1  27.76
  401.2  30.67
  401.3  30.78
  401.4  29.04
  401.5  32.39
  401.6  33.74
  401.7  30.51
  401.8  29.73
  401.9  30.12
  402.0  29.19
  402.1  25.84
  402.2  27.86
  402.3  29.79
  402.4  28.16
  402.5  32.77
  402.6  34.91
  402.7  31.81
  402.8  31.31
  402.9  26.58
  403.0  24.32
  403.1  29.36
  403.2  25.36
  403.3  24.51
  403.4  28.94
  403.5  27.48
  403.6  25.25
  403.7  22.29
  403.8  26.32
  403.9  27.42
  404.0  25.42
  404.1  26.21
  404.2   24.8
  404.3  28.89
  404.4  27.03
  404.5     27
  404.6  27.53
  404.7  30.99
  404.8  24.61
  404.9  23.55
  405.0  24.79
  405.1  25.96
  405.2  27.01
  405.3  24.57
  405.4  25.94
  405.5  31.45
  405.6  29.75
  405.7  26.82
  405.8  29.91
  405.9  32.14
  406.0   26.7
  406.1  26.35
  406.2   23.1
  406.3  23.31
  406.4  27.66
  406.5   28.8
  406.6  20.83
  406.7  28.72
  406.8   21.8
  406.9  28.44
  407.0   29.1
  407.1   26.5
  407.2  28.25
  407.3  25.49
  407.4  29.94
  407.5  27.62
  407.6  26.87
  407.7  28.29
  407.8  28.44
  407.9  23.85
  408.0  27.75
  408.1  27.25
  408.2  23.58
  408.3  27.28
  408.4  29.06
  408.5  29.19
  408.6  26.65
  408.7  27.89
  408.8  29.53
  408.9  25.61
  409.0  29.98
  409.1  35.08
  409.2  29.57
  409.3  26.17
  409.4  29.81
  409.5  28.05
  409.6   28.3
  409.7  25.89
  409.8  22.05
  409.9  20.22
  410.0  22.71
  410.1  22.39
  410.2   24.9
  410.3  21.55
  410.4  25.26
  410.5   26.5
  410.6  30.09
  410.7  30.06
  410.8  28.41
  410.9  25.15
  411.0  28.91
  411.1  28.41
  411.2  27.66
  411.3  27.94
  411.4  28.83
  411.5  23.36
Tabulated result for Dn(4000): 1.83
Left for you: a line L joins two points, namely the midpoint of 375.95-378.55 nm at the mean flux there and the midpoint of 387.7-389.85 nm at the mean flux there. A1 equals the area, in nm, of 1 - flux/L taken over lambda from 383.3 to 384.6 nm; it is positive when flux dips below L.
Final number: 0.32 nm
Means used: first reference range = 17.4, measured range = 12.9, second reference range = 17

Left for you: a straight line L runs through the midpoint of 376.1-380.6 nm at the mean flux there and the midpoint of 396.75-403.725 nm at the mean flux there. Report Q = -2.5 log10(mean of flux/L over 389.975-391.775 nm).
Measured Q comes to 0.09 mag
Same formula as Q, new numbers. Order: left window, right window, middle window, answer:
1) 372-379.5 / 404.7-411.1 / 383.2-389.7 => 0.292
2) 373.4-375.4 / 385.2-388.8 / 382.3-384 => 0.267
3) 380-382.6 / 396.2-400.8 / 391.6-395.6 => 0.247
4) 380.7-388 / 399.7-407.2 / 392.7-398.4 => 0.382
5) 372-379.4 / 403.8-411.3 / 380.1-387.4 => 0.272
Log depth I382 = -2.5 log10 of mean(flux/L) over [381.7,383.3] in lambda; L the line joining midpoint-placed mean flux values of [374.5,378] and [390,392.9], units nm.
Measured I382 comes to 0.24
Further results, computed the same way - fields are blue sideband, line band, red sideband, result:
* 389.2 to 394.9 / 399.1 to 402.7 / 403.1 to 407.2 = -0.23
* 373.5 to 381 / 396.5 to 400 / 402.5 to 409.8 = 0.14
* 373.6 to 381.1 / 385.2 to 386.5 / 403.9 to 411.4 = 0.31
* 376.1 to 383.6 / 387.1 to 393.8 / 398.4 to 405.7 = 0.27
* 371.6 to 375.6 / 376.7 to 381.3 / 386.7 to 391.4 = -0.09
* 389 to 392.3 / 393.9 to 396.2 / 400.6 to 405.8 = 0.22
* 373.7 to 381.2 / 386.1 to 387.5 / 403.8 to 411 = 0.26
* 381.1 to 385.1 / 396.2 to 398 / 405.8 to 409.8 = 0.45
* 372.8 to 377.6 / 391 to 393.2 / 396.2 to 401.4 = 0.16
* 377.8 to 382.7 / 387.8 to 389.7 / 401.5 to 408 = 0.21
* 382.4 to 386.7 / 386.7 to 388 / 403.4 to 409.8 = -0.02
